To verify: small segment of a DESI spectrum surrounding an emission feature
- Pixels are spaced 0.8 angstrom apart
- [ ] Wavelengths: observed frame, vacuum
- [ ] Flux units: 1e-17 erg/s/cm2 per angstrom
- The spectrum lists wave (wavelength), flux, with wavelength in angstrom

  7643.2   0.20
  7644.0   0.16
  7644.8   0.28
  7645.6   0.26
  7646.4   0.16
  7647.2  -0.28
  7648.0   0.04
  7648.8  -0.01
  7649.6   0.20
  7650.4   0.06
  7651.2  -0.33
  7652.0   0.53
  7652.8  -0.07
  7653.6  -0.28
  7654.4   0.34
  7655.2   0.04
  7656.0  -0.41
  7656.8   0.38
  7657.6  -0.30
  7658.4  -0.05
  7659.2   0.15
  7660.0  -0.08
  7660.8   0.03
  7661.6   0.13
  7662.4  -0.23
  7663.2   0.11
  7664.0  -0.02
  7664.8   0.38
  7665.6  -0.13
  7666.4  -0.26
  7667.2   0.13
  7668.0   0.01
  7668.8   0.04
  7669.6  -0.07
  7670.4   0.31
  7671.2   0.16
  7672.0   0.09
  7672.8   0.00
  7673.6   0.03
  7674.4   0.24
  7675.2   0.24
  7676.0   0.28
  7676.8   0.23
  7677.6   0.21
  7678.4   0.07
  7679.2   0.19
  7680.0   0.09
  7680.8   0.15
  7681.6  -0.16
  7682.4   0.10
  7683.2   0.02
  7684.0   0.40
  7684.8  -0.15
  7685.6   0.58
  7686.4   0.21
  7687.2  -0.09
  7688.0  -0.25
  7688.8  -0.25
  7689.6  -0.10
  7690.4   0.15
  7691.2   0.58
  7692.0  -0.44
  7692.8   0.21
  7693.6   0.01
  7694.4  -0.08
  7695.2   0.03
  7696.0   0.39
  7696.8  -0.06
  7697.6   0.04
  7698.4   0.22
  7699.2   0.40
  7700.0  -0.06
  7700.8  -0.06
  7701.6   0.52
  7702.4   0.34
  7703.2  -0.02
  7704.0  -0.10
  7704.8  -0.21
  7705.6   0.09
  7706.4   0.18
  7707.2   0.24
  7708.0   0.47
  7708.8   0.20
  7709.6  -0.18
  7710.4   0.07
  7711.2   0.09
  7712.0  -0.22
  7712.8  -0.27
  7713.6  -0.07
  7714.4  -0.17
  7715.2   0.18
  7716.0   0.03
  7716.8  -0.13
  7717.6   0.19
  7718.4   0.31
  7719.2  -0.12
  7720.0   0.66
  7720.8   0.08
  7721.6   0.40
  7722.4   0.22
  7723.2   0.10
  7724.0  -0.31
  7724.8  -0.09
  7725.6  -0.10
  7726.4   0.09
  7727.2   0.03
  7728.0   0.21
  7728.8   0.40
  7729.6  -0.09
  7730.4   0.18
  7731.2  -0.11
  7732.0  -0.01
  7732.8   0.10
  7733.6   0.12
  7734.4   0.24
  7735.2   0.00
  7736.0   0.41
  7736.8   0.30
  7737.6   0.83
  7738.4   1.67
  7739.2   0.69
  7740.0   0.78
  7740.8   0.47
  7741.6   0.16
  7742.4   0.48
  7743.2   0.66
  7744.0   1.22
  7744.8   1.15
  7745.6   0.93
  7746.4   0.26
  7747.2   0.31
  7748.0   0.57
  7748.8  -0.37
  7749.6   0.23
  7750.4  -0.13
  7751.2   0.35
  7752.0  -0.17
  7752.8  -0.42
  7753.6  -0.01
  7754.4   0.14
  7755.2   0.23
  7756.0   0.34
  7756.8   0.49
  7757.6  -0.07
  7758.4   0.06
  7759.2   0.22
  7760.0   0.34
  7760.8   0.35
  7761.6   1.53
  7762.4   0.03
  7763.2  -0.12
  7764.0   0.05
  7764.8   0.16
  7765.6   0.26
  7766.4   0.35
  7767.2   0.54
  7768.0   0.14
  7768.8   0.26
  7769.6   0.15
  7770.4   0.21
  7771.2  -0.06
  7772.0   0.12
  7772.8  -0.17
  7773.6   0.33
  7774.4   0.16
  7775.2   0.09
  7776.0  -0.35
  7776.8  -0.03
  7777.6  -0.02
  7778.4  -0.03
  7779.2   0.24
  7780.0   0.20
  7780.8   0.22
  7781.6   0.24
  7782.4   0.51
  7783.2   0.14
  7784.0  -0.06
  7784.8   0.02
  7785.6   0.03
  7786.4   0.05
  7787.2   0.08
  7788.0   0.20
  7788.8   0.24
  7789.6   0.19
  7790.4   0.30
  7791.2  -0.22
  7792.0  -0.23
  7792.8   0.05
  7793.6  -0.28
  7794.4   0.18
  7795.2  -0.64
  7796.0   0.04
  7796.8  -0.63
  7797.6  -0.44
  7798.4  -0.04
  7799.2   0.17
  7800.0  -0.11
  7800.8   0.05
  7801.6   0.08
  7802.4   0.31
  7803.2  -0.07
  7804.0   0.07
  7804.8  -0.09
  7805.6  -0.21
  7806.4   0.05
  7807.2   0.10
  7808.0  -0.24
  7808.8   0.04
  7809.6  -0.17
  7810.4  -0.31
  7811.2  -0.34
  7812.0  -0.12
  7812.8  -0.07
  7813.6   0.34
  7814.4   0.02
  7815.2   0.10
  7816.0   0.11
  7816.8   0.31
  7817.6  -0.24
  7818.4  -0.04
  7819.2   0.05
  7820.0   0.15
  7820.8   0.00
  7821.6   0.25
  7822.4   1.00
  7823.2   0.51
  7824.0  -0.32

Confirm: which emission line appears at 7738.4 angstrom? [O II] 3727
